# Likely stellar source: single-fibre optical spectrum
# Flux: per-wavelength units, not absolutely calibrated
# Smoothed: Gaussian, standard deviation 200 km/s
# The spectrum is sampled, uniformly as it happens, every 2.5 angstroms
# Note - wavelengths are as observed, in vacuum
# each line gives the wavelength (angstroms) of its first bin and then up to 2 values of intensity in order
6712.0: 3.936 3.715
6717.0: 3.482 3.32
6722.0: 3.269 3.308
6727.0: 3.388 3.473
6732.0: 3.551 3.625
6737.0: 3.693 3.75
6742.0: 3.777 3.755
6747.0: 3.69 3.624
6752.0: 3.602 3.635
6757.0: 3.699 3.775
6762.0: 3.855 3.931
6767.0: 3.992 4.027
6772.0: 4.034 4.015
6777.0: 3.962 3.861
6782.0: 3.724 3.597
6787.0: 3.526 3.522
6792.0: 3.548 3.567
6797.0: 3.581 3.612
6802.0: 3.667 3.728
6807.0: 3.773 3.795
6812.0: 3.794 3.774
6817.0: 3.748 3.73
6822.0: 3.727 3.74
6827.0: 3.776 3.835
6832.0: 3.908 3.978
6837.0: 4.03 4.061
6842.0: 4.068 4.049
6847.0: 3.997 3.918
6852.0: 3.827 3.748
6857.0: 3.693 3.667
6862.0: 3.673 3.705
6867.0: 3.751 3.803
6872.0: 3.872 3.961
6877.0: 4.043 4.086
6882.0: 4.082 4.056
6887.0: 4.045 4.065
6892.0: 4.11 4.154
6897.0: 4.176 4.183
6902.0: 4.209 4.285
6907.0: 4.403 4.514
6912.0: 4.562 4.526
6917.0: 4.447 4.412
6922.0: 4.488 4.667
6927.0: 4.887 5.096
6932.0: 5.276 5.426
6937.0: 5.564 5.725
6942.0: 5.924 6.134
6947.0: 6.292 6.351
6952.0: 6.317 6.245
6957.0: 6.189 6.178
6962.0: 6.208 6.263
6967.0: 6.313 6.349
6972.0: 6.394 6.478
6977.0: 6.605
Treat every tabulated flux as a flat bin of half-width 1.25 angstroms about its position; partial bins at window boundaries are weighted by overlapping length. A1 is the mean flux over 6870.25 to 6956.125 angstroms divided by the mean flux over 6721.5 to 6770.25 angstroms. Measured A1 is 1.3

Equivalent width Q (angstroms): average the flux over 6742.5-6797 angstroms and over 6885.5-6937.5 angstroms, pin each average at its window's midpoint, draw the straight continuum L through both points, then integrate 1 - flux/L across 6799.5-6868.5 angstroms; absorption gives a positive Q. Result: 4.8 angstroms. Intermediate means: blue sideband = 3.76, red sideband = 4.53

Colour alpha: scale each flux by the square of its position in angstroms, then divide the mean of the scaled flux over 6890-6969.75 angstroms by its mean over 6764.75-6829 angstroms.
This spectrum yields 1.4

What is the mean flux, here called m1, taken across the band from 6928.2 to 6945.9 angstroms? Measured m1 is 5.6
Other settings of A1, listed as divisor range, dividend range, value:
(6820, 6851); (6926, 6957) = 1.48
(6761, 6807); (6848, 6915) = 1.07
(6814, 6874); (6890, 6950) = 1.27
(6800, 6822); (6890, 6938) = 1.22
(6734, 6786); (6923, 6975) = 1.56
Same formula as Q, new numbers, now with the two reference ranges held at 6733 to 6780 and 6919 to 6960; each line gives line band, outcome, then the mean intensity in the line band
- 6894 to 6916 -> 3.9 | 4.34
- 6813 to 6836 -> 3.4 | 3.8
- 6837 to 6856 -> 3.0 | 3.95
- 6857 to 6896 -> 8.3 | 3.93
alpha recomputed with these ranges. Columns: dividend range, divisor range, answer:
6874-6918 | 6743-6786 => 1.15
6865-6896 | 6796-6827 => 1.09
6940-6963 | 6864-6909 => 1.55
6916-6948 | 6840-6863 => 1.39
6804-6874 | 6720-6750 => 1.11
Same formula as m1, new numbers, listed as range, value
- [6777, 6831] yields 3.7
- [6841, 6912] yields 4.01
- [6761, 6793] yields 3.82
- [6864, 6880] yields 3.89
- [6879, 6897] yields 4.09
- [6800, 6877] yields 3.83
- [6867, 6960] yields 4.81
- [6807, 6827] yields 3.76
